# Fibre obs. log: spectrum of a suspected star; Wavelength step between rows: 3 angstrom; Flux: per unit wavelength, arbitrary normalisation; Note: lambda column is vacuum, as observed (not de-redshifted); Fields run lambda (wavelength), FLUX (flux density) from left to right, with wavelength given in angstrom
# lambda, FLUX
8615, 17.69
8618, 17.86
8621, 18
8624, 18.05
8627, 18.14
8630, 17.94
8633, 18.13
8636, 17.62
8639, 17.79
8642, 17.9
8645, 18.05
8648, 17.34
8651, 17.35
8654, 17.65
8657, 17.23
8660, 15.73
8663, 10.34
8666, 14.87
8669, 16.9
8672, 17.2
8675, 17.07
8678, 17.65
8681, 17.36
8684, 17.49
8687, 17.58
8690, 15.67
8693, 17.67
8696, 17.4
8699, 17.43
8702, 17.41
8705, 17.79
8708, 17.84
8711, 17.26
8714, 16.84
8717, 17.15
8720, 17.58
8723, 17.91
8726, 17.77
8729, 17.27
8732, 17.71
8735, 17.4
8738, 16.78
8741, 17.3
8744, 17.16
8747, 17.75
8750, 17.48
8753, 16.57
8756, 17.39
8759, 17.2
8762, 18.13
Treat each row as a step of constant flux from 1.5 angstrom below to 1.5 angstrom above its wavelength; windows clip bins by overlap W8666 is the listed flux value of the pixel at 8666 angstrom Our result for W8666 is 14.87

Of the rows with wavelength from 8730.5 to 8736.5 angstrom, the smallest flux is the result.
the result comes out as 17.4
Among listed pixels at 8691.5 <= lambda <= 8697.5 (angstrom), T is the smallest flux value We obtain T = 17.4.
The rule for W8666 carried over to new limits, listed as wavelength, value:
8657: 17.23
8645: 18.05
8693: 17.67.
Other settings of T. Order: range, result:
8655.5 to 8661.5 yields 15.73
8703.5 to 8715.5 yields 16.84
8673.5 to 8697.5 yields 15.67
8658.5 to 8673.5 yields 10.34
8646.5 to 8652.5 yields 17.34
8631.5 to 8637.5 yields 17.62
